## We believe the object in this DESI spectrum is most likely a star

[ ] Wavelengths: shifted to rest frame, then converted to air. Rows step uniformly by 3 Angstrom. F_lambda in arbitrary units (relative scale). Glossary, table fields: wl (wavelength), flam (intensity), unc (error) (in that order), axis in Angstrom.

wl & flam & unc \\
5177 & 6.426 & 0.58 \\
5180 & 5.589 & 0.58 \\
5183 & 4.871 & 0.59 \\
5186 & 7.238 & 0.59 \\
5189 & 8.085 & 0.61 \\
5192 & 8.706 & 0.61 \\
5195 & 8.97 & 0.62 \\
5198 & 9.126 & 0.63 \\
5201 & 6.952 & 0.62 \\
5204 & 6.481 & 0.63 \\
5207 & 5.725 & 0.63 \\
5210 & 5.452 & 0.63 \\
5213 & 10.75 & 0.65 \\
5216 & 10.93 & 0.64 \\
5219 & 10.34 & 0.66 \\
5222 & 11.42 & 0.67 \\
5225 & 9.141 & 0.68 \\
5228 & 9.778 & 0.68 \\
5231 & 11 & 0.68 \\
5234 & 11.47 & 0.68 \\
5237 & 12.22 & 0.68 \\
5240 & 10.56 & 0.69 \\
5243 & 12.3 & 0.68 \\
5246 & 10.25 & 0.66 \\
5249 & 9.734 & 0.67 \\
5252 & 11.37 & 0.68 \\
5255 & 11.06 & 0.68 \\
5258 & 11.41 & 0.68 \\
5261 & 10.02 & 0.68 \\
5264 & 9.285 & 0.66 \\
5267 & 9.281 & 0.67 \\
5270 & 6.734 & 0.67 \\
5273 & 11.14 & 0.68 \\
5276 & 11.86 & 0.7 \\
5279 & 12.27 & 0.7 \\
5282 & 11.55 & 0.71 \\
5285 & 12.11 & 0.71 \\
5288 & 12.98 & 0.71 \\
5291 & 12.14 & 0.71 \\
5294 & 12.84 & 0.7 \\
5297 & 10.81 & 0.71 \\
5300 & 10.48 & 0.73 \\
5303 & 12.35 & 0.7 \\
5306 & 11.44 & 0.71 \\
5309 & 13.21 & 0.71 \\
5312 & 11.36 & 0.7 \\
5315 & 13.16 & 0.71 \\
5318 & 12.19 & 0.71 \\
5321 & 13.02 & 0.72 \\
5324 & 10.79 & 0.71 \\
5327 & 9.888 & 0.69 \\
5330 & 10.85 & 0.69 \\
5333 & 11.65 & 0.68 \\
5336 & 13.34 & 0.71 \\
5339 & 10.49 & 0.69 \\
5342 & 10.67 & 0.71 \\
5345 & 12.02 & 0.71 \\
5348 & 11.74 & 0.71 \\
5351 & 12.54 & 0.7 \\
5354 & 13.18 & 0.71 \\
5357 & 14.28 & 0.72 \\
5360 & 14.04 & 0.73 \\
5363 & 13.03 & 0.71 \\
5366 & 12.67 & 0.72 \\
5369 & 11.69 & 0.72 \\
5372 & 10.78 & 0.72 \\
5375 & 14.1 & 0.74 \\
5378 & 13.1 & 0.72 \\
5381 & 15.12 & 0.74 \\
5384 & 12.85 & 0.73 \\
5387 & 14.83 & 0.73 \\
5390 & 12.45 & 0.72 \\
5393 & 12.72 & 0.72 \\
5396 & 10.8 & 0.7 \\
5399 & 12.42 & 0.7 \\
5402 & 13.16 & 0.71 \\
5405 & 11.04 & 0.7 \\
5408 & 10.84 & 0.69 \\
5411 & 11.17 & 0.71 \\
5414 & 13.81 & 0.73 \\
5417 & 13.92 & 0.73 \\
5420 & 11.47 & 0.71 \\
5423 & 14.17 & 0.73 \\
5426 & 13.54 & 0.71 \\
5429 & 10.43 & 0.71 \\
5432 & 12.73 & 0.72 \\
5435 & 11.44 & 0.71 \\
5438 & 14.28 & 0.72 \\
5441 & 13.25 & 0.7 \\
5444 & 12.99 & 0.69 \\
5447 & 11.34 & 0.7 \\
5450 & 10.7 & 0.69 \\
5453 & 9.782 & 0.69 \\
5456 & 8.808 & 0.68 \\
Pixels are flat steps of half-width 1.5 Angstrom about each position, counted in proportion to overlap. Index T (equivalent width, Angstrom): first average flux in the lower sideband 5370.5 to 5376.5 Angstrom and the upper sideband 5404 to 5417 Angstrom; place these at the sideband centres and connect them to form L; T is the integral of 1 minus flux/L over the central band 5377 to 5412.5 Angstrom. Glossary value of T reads -1.0 Angstrom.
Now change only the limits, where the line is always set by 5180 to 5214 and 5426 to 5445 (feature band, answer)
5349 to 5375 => -4.4 Angstrom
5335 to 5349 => -1.4 Angstrom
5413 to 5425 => -1.1 Angstrom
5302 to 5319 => -4.2 Angstrom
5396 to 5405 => -0.3 Angstrom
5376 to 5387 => -2.4 Angstrom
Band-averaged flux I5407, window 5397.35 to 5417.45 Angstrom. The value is 12.2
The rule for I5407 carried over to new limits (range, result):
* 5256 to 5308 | 11.1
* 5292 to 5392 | 12.3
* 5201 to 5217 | 7.69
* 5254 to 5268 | 10.2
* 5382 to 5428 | 12.6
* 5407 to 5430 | 12.5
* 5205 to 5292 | 10.5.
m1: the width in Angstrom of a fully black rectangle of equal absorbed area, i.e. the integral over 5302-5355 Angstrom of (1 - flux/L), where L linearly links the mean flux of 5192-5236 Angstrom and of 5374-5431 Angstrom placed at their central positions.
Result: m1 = -2.6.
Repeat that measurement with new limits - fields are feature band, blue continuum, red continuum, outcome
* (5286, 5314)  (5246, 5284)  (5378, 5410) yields -2.3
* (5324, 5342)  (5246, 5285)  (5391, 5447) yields 0.3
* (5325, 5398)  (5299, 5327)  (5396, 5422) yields -2.3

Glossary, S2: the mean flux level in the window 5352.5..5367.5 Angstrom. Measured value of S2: 13.4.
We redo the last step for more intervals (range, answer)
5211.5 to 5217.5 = 10.8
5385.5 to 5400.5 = 12.6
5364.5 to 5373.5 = 11.7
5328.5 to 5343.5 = 11.4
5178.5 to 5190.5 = 6.45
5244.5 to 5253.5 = 10.5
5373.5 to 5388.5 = 14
